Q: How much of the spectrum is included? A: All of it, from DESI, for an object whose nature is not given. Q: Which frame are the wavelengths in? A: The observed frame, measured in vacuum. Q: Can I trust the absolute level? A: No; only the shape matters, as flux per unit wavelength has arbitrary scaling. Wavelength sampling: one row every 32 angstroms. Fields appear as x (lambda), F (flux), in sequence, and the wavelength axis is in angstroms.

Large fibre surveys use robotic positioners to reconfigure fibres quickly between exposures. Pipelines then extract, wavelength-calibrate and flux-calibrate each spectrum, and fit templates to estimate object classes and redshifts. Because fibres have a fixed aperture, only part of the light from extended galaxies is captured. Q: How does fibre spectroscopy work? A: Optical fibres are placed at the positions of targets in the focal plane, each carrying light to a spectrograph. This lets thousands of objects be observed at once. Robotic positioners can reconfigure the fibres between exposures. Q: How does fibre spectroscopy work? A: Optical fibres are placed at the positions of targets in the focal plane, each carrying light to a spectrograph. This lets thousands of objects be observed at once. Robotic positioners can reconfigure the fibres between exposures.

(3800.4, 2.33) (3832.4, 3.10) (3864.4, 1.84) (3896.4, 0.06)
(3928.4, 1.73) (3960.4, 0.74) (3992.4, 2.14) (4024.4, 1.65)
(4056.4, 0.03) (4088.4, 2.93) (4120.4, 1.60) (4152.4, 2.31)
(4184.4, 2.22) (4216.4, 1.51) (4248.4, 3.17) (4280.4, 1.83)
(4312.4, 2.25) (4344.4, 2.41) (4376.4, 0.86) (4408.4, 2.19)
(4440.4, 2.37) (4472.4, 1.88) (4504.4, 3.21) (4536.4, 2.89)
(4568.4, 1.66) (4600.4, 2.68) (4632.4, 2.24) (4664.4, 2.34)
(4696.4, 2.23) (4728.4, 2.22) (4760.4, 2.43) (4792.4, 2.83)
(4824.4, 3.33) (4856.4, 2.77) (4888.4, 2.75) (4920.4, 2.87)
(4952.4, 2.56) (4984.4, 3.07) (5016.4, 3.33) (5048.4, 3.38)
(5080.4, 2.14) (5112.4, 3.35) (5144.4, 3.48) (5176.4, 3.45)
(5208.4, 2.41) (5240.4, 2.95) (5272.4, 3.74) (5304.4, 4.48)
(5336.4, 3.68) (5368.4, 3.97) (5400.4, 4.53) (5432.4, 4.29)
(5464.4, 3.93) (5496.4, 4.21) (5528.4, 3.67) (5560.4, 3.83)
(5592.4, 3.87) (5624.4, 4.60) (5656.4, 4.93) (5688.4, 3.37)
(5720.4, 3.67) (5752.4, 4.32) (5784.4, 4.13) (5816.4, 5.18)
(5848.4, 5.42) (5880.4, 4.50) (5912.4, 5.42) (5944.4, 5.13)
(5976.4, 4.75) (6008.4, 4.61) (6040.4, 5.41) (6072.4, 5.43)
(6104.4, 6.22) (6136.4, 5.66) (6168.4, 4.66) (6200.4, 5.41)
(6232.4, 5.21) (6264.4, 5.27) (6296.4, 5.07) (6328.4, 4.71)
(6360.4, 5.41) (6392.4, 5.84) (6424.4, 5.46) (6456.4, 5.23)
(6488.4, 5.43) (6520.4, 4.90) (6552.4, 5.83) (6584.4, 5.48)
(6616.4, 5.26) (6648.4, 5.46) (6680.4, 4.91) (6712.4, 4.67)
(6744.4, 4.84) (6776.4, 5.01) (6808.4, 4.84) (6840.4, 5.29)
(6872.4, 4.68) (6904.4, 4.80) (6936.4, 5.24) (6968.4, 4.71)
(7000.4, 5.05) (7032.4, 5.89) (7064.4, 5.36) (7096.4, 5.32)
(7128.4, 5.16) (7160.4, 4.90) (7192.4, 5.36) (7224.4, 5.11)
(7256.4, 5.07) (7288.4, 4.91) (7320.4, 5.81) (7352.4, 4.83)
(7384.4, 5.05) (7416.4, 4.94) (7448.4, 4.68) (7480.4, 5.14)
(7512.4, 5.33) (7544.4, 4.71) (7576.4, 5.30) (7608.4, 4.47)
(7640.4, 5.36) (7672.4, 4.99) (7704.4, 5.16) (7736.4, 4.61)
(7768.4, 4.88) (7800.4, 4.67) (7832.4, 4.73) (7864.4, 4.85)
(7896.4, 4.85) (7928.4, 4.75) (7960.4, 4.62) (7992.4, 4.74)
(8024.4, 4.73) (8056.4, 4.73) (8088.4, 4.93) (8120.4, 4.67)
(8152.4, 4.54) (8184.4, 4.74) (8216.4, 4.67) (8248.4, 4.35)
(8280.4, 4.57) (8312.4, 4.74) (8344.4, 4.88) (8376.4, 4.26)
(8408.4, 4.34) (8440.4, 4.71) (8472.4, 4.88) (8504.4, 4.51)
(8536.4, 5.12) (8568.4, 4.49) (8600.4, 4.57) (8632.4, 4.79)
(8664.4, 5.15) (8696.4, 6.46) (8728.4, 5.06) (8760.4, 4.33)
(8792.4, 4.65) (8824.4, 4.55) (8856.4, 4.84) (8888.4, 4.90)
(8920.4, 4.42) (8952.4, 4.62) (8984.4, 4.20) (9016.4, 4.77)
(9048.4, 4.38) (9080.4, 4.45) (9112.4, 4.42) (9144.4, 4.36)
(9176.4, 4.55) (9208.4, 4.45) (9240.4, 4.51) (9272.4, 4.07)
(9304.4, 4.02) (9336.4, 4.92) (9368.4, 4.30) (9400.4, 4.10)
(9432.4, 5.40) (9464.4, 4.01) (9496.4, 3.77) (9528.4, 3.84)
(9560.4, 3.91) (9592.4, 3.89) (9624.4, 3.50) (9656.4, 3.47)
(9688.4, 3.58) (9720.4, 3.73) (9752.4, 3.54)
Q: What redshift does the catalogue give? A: 0.323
